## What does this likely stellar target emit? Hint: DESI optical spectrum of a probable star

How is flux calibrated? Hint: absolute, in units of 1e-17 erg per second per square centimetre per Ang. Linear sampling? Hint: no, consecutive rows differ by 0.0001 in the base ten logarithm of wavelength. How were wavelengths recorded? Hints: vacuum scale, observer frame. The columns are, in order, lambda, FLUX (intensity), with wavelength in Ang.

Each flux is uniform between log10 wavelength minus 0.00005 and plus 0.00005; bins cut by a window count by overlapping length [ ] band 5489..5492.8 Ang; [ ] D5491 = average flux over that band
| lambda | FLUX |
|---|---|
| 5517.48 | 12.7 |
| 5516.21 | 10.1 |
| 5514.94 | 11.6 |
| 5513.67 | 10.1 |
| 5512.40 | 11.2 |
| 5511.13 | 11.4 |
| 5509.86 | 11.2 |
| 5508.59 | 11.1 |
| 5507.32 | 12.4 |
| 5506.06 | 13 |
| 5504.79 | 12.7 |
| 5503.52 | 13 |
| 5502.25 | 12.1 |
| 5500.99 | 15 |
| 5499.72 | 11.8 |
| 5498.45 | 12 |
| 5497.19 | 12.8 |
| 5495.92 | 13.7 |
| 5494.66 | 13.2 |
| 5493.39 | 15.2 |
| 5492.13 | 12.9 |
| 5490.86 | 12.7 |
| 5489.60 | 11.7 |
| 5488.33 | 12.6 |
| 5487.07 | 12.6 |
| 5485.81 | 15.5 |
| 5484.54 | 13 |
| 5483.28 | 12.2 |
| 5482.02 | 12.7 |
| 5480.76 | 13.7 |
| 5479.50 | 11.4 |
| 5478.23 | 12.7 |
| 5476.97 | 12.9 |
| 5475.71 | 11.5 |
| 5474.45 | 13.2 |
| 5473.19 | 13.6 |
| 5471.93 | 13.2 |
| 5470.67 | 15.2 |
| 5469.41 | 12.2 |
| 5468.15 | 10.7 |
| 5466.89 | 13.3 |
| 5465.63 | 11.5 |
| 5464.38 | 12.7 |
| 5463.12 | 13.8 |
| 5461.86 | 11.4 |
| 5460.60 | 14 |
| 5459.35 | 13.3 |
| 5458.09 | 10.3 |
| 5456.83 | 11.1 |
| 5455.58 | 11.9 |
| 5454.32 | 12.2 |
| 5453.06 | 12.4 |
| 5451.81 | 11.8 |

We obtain 12.5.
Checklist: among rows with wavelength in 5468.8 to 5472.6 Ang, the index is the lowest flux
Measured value 12.2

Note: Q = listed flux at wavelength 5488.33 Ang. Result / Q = 12.6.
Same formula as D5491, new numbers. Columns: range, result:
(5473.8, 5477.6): 12.5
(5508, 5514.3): 11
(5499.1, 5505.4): 12.9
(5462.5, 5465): 13.2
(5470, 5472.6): 14.2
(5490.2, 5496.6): 13.5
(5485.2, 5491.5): 13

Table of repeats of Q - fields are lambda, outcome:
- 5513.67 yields 10.1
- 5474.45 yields 13.2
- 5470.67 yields 15.2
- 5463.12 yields 13.8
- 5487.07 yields 12.6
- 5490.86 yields 12.7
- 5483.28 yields 12.2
